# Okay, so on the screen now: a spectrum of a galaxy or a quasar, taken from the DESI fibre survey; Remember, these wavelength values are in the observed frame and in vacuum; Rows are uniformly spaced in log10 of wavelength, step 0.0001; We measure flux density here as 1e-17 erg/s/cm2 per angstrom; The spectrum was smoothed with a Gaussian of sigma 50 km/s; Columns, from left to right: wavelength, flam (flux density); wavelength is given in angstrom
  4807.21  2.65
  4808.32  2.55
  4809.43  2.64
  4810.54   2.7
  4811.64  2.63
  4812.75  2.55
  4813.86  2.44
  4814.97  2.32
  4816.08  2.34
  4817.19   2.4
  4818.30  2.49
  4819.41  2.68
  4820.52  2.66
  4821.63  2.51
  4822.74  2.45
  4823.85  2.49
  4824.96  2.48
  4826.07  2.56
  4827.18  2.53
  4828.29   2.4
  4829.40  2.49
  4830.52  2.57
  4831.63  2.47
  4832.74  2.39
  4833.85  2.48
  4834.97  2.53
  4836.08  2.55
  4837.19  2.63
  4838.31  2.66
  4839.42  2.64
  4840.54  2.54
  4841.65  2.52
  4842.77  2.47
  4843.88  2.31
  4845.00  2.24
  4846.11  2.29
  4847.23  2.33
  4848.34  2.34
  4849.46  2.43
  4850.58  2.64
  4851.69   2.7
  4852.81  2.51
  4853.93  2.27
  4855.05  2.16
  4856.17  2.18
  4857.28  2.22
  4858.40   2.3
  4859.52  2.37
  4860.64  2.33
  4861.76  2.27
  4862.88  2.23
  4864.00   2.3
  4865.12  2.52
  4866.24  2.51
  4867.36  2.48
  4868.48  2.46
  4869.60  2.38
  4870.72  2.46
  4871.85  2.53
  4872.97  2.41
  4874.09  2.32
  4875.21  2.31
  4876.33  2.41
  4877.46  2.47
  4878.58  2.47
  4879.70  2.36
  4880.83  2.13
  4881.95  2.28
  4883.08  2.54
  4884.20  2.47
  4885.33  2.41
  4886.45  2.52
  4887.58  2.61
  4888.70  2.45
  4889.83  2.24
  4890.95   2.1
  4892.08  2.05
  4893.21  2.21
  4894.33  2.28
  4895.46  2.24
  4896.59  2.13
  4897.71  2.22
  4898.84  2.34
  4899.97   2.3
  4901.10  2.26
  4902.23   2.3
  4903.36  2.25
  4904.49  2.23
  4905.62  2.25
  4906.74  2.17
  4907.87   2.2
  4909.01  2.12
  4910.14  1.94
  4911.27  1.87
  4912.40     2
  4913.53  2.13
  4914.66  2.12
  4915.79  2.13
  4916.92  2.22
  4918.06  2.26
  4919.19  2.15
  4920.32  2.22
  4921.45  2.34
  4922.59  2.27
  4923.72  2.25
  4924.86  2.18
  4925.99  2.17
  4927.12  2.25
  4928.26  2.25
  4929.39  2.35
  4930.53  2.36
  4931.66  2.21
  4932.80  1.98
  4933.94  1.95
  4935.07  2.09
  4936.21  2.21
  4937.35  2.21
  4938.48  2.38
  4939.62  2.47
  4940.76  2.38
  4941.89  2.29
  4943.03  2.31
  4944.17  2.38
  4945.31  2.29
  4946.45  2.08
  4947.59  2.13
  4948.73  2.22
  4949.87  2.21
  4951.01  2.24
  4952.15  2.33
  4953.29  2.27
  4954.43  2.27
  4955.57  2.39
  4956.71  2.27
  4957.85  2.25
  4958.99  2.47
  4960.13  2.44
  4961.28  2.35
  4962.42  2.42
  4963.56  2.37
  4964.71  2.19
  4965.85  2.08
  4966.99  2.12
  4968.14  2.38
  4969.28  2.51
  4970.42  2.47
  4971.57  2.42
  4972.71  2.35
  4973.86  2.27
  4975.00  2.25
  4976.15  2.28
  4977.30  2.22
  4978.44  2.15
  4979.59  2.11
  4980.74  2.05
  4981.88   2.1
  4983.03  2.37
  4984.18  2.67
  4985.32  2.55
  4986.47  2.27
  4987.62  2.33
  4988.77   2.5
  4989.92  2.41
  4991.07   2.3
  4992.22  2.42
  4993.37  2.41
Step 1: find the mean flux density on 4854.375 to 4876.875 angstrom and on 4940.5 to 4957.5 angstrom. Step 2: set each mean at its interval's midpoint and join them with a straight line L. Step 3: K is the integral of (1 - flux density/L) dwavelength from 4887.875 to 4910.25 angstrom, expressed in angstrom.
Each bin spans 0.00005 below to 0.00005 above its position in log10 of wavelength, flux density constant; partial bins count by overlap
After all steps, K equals 0.9 angstrom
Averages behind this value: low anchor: 2.36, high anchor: 2.27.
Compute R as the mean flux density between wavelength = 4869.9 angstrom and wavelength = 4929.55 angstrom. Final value 2.27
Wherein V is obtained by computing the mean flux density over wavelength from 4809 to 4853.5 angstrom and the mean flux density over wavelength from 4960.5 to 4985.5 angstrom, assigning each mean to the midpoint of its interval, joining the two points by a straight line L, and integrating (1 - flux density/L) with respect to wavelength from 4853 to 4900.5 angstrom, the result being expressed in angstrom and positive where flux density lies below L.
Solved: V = 1.9 angstrom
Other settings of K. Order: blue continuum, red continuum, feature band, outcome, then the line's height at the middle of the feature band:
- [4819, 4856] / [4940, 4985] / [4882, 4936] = 3.4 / 2.37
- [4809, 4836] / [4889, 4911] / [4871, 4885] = -0.6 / 2.29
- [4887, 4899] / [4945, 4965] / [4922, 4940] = 0.4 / 2.28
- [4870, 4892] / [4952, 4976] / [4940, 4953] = 0.4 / 2.34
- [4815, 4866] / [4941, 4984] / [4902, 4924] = 1.7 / 2.35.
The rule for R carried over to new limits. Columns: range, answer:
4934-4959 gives 2.27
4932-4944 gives 2.23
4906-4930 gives 2.17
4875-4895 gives 2.35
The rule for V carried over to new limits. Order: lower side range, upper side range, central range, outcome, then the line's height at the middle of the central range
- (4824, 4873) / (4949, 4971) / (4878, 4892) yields 0.1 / 2.4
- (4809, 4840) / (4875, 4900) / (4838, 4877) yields 0.3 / 2.42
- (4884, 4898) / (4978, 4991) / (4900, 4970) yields 2.2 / 2.31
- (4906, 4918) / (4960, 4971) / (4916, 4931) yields -0.7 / 2.15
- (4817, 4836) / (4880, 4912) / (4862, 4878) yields -0.4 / 2.35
